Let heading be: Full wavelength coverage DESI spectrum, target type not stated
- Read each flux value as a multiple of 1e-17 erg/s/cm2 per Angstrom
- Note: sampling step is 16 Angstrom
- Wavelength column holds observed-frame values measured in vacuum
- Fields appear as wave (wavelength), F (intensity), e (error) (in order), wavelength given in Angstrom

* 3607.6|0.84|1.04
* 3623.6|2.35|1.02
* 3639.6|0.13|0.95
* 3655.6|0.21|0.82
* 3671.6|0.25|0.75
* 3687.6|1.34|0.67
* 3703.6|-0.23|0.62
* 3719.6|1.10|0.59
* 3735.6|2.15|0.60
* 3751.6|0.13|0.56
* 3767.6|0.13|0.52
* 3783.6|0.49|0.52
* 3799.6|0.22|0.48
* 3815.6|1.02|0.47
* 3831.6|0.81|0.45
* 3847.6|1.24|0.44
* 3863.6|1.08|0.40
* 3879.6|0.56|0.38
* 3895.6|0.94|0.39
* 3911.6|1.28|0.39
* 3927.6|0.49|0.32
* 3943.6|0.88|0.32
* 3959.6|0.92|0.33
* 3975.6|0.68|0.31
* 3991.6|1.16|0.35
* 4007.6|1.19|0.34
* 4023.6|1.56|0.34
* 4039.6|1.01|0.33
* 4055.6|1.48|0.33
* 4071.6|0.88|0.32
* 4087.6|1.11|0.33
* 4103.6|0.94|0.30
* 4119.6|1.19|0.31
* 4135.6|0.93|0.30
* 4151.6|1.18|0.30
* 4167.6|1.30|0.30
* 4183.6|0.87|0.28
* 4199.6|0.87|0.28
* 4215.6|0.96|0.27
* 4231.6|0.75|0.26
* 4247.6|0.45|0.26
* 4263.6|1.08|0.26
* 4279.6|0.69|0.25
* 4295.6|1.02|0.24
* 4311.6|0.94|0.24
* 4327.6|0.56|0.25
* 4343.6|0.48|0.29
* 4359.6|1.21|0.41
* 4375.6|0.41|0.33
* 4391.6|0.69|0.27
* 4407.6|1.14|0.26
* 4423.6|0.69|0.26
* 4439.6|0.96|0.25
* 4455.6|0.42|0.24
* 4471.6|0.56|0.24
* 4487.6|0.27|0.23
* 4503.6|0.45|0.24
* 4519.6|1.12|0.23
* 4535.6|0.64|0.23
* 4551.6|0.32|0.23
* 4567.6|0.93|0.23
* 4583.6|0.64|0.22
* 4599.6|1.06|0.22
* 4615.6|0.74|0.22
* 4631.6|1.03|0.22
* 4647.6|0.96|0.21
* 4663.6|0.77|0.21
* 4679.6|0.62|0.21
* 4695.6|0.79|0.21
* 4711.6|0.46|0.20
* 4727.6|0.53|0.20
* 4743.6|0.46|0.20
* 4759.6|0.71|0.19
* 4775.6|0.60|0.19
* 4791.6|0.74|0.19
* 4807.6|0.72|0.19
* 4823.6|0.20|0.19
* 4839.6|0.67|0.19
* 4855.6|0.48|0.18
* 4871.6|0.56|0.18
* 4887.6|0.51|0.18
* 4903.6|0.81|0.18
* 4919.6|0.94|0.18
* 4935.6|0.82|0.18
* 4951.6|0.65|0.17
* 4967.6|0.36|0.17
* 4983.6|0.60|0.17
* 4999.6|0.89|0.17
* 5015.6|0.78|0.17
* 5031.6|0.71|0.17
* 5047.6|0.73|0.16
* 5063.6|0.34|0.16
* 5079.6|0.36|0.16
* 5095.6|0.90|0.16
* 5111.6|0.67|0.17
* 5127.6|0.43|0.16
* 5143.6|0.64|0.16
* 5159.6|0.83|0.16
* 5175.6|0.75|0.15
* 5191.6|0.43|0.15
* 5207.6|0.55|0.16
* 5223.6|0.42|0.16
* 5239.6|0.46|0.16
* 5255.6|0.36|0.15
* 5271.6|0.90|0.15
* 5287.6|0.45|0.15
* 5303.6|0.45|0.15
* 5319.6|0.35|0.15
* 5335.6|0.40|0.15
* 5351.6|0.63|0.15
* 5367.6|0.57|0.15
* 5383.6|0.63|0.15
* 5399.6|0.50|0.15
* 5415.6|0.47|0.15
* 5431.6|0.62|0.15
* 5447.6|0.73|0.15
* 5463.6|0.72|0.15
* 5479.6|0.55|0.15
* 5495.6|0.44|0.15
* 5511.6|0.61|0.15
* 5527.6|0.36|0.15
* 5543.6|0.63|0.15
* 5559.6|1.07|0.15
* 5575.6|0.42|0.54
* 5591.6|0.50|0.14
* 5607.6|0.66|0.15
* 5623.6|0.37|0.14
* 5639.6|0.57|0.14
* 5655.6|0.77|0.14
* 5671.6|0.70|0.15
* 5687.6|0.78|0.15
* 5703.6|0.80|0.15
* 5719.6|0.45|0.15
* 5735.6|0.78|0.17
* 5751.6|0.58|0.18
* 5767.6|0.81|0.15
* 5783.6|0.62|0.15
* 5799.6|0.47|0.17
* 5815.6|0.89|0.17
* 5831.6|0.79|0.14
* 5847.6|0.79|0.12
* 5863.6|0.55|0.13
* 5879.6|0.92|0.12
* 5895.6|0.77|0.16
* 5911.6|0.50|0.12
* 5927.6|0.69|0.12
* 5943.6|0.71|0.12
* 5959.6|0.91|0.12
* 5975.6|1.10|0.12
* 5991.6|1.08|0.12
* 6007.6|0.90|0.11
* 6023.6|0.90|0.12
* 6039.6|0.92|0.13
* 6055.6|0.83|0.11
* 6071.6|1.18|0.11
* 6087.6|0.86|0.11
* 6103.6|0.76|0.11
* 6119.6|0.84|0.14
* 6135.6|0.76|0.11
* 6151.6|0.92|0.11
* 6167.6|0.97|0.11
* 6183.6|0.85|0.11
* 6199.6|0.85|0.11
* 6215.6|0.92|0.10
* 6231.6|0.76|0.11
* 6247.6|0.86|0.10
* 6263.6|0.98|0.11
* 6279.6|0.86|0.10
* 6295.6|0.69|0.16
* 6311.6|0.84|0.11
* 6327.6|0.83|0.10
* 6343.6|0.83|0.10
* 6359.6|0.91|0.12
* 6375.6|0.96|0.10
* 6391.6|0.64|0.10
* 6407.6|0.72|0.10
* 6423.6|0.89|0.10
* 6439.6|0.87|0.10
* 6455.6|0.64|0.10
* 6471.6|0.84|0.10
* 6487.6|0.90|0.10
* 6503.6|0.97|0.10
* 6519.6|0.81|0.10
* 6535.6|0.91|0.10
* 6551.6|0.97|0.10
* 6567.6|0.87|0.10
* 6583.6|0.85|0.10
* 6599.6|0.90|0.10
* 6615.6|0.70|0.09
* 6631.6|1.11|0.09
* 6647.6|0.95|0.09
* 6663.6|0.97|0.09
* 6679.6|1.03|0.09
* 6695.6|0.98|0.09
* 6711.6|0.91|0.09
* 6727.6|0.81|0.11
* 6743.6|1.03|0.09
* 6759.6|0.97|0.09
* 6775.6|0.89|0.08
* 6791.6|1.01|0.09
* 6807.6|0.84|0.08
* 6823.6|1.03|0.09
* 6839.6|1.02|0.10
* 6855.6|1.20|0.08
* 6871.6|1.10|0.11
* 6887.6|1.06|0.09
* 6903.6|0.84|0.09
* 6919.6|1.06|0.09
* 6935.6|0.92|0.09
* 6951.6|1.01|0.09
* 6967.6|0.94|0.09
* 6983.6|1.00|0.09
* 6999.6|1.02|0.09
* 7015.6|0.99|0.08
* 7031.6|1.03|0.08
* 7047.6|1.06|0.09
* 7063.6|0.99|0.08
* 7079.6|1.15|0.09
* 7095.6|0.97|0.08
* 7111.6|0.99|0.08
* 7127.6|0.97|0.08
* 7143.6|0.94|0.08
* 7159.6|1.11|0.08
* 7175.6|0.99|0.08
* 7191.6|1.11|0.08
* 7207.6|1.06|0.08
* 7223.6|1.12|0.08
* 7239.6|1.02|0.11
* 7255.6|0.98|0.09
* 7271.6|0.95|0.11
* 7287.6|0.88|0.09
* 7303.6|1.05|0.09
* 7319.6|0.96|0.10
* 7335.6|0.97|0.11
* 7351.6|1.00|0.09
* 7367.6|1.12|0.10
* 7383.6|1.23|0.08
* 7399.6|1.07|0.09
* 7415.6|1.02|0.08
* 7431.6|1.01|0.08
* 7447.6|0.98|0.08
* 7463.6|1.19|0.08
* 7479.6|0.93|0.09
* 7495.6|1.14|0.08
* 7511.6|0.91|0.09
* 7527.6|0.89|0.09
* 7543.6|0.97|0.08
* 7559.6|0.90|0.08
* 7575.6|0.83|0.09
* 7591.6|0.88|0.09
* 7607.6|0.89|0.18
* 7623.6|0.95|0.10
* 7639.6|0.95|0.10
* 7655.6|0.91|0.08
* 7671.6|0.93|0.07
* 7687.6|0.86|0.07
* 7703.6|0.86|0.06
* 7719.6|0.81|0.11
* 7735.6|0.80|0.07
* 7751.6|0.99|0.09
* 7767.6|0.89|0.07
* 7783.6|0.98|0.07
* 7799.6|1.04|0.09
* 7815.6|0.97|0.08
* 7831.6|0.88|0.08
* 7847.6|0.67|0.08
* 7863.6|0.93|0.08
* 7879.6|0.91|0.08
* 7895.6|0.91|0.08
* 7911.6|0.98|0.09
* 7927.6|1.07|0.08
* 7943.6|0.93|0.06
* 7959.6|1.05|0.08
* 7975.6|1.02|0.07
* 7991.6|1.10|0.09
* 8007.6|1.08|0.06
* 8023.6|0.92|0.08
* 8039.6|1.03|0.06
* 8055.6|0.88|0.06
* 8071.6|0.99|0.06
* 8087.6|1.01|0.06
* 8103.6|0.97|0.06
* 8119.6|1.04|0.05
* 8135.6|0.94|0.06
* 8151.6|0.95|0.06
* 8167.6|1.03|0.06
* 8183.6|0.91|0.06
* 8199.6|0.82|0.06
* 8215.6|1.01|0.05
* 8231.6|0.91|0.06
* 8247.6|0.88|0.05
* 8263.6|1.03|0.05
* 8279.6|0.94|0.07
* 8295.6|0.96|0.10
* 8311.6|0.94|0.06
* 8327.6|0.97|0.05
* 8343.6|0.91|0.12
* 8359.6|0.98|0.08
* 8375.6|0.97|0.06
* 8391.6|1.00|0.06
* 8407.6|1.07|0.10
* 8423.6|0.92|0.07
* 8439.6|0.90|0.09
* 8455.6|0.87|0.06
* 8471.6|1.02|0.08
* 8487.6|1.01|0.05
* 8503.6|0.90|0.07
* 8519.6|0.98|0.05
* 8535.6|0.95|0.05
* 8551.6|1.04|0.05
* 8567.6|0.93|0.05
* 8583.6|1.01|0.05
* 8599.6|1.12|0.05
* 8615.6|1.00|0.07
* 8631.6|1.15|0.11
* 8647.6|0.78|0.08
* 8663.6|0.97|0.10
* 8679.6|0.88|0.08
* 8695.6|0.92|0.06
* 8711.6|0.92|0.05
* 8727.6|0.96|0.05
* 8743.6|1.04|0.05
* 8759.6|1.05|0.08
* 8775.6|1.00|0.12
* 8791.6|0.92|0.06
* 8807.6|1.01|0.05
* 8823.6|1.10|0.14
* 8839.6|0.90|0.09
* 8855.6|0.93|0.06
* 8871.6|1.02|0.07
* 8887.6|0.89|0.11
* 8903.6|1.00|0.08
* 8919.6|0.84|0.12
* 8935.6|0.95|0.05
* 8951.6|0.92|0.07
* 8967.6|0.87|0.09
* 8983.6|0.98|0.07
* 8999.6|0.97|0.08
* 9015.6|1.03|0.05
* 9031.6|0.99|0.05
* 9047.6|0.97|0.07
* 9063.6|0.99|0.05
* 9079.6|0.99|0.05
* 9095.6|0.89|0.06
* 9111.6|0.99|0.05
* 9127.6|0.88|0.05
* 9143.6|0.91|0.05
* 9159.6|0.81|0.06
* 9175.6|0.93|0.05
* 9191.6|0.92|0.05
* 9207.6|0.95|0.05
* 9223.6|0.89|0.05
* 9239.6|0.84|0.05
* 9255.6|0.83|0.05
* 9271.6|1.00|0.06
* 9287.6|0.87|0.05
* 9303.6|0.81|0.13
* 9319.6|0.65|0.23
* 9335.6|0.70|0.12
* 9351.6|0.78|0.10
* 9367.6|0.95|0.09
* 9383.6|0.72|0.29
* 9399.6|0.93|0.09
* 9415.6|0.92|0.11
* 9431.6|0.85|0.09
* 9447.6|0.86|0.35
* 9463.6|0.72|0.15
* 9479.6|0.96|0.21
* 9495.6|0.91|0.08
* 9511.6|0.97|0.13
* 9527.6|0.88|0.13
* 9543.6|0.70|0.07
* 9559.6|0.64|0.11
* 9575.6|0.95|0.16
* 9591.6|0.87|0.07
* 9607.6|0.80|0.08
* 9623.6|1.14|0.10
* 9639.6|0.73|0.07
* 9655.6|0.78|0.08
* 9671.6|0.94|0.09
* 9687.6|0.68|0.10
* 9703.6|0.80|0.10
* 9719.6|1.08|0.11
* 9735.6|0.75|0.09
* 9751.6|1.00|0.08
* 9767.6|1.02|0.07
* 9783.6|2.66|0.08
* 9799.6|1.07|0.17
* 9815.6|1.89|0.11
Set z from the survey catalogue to 0.490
